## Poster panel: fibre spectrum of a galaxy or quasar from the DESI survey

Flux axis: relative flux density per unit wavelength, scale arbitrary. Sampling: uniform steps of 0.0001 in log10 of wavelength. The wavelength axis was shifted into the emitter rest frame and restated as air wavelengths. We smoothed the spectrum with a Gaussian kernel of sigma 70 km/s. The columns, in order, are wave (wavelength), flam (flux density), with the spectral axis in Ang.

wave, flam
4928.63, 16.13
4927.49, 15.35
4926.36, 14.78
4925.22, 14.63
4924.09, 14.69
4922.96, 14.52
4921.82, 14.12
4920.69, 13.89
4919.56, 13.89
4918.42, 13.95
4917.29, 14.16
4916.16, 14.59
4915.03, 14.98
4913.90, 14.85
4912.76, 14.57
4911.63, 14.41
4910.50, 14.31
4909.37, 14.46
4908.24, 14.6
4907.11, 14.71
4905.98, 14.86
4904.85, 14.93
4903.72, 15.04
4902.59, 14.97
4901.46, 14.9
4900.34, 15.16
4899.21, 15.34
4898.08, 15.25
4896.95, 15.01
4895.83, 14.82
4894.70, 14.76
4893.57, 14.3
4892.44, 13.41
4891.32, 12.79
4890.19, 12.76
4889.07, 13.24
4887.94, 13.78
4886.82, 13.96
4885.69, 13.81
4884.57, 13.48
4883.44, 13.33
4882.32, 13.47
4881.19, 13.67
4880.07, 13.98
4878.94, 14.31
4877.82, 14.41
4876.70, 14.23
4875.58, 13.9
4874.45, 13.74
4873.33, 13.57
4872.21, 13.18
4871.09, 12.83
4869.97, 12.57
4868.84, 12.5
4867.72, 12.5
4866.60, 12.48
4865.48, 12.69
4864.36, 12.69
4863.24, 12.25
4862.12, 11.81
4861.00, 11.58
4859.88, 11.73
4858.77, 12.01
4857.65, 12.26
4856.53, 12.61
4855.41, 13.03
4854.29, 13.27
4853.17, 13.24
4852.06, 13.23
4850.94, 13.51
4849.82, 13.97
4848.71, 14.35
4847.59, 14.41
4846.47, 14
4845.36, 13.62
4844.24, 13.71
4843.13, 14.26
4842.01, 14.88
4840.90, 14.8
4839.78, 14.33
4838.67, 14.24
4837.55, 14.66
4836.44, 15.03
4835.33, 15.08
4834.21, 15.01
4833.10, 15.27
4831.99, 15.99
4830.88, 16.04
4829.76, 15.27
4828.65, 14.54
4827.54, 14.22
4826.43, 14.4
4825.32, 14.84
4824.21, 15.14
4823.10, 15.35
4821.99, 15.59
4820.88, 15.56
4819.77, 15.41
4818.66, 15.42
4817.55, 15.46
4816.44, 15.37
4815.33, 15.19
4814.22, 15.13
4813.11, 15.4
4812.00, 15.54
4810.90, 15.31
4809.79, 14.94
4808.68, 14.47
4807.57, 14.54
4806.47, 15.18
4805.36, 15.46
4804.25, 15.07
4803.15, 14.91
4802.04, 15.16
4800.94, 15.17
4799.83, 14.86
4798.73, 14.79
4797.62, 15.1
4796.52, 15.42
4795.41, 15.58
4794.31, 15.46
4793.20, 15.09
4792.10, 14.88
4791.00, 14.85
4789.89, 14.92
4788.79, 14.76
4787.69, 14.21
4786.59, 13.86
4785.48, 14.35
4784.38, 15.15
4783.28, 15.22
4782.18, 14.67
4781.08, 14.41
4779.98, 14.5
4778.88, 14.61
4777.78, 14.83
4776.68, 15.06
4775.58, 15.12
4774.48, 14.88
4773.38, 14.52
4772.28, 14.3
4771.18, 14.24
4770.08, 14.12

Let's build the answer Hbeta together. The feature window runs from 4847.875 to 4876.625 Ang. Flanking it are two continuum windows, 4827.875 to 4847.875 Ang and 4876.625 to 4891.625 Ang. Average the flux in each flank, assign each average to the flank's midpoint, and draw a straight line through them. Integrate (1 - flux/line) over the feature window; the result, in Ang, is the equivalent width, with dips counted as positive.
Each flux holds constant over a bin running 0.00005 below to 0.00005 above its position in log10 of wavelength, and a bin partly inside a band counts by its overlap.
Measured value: 2.6 Ang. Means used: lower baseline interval 14.7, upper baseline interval 13.7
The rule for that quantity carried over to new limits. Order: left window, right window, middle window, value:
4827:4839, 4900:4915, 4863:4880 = 1.90 Ang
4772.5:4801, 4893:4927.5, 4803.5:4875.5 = 3.01 Ang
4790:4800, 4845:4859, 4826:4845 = -1.26 Ang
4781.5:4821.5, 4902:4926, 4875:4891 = 1.03 Ang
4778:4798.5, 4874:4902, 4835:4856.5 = 0.54 Ang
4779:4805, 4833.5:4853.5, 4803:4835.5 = -1.38 Ang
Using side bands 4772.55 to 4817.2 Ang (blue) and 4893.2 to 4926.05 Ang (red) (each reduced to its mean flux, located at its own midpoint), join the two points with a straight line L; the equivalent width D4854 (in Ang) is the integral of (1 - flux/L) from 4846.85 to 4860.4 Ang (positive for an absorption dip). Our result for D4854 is 1.5 Ang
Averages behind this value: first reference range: 14.9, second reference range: 14.6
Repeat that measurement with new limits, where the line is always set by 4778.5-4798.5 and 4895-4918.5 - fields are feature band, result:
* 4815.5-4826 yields -0.36 Ang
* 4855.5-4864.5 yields 1.62 Ang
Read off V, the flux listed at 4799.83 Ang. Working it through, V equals 14.86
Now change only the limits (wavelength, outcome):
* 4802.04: 15.16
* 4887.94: 13.78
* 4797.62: 15.1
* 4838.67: 14.24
